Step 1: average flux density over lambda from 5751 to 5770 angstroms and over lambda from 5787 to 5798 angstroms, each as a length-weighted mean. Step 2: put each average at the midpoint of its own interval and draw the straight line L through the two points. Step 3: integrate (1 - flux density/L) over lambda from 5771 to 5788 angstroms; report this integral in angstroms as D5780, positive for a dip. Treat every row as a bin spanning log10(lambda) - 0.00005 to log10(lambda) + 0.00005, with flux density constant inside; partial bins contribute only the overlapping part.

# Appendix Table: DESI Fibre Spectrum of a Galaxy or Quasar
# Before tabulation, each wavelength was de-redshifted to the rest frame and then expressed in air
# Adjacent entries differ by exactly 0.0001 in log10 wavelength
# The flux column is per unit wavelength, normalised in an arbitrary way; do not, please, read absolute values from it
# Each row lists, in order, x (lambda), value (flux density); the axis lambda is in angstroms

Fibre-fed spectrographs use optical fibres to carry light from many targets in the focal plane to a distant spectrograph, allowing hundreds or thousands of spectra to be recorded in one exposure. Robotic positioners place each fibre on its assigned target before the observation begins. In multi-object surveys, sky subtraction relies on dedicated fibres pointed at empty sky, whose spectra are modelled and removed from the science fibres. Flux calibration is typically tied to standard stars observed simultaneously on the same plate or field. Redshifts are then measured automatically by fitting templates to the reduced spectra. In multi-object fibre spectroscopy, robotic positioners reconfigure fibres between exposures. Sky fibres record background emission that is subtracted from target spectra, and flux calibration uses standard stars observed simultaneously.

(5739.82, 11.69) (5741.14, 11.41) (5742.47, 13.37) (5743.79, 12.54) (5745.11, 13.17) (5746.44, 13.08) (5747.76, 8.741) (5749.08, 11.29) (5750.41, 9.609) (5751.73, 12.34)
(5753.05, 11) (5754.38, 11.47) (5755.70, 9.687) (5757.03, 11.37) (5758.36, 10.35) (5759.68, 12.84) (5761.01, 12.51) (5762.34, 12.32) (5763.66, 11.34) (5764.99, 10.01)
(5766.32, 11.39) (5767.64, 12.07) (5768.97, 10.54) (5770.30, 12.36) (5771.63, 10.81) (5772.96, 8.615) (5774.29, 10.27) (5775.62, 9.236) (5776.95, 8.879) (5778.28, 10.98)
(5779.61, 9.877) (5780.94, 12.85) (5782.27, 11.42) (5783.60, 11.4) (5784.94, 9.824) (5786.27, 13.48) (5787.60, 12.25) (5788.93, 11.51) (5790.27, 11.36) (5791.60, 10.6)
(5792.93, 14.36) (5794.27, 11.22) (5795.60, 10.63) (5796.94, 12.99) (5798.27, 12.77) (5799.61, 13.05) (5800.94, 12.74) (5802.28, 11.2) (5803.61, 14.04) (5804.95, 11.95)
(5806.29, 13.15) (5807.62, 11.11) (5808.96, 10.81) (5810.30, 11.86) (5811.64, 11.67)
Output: 1.39 angstroms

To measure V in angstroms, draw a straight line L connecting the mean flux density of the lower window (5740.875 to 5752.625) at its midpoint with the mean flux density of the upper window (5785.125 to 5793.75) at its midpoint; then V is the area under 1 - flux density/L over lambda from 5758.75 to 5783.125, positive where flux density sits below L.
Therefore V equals 1.9 angstroms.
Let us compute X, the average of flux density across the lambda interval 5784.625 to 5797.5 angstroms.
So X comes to 11.9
